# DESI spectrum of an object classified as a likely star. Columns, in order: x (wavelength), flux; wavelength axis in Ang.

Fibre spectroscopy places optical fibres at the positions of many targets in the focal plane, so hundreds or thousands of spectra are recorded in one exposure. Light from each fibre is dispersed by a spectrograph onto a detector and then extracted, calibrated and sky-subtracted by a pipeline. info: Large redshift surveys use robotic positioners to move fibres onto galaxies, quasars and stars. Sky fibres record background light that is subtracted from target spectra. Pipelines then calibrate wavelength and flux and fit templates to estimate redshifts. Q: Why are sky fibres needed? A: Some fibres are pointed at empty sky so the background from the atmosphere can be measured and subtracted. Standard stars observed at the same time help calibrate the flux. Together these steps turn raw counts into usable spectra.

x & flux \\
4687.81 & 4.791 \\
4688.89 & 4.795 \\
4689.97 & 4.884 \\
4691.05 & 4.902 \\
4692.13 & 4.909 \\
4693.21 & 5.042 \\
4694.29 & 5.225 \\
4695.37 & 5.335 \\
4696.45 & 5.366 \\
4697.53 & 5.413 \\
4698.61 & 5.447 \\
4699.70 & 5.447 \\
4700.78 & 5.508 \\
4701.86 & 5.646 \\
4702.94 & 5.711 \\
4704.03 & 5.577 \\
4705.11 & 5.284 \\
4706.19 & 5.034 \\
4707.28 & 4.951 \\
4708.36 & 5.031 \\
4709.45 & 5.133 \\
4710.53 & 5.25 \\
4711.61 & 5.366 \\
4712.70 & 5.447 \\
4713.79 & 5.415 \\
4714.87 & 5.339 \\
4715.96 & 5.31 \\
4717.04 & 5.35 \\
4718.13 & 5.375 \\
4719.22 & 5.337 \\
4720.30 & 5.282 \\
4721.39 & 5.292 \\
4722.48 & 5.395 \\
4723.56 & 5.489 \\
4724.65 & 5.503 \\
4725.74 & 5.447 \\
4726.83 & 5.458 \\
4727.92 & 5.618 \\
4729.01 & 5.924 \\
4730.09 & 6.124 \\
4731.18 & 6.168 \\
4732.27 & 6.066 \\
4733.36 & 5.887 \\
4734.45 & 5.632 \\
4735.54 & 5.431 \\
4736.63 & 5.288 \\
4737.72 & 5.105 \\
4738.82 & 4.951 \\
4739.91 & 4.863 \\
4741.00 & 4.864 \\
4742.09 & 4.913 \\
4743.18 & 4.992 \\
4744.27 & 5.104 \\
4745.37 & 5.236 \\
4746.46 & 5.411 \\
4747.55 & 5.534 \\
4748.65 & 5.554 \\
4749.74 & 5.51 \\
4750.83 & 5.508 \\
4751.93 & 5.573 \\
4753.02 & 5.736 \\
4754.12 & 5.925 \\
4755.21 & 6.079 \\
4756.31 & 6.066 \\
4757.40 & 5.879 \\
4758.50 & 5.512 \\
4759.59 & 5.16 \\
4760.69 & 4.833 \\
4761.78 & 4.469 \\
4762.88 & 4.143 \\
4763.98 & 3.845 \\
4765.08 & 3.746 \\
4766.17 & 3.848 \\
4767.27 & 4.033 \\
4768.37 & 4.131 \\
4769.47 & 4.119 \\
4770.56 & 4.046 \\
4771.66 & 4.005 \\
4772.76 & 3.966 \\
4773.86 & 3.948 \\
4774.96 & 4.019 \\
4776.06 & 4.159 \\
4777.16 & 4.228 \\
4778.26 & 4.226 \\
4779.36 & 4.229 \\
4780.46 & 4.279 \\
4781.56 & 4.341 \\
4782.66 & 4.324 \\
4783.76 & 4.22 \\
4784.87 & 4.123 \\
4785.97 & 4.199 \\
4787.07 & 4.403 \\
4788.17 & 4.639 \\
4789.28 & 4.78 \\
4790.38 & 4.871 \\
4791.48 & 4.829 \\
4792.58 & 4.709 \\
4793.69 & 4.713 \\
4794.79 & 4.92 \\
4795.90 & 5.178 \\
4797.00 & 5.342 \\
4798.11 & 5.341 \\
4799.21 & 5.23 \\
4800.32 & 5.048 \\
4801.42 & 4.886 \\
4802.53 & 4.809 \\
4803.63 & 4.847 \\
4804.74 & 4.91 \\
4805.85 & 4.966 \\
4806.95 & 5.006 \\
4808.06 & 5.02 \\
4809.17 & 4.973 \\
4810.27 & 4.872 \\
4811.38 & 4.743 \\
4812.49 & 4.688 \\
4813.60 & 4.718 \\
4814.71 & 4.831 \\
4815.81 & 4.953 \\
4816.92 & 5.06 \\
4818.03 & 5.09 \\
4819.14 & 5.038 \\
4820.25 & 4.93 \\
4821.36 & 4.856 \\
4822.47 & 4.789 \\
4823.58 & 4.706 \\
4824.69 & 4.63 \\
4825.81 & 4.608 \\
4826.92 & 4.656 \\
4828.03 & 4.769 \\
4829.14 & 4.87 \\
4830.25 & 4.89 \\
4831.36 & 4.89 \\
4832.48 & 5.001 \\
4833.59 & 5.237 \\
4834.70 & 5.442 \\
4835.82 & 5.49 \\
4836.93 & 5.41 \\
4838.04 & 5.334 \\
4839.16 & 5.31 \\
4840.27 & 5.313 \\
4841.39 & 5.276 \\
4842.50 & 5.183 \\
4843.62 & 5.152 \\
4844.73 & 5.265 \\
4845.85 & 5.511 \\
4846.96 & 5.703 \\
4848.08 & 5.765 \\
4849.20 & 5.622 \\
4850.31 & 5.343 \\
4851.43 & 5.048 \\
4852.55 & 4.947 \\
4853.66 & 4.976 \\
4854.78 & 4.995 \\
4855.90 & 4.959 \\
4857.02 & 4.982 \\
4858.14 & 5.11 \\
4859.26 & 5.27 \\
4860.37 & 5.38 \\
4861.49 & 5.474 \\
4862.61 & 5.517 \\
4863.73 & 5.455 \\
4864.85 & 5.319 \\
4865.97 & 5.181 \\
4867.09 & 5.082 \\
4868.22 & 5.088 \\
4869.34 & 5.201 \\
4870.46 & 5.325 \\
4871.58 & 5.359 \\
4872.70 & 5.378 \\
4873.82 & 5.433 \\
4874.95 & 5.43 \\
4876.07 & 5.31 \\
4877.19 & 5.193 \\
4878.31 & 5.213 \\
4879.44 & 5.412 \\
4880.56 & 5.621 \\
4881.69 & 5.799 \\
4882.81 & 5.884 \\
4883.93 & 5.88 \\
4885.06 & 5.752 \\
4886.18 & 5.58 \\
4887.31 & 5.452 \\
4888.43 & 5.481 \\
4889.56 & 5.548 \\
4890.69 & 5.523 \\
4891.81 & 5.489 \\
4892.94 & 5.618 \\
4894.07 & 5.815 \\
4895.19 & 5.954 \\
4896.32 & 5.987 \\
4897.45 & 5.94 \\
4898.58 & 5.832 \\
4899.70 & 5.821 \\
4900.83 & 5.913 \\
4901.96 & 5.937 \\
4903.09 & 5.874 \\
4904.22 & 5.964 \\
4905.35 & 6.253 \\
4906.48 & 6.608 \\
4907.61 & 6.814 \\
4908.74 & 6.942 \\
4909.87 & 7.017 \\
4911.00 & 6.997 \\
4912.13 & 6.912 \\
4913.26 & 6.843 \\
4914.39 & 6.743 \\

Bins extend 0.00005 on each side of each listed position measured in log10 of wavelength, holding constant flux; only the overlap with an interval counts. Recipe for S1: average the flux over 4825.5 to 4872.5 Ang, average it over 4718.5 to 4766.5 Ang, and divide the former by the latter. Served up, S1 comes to 0.98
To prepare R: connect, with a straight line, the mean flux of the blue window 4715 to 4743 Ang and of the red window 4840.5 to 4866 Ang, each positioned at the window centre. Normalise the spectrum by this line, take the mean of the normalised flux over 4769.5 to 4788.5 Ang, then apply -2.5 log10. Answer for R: 0.27 mag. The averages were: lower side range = 5.44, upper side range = 5.28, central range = 4.19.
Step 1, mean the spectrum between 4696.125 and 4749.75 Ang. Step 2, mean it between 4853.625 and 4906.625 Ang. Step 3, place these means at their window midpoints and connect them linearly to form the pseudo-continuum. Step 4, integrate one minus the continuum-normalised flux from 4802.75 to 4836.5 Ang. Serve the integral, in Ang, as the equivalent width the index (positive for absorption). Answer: 3.5 Ang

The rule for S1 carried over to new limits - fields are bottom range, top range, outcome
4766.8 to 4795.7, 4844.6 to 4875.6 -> 1.22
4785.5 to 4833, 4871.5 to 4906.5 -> 1.17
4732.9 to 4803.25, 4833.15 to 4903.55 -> 1.13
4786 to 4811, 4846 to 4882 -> 1.08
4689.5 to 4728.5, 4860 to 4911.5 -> 1.07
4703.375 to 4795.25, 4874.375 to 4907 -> 1.15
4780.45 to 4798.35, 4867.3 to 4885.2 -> 1.17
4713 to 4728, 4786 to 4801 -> 0.91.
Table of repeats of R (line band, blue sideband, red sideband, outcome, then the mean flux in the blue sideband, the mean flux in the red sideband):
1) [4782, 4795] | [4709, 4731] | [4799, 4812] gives 0.11 mag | 5.46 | 4.93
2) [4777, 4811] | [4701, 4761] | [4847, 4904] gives 0.15 mag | 5.44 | 5.47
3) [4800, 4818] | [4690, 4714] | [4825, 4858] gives 0.06 mag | 5.28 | 5.16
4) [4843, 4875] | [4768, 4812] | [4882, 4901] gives 0.02 mag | 4.59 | 5.73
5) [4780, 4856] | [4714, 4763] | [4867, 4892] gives 0.10 mag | 5.43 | 5.46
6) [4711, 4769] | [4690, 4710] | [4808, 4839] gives -0.02 mag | 5.27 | 4.95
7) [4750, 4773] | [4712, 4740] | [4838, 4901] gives 0.14 mag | 5.49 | 5.43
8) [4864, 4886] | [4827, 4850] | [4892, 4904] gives 0.04 mag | 5.26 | 5.86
